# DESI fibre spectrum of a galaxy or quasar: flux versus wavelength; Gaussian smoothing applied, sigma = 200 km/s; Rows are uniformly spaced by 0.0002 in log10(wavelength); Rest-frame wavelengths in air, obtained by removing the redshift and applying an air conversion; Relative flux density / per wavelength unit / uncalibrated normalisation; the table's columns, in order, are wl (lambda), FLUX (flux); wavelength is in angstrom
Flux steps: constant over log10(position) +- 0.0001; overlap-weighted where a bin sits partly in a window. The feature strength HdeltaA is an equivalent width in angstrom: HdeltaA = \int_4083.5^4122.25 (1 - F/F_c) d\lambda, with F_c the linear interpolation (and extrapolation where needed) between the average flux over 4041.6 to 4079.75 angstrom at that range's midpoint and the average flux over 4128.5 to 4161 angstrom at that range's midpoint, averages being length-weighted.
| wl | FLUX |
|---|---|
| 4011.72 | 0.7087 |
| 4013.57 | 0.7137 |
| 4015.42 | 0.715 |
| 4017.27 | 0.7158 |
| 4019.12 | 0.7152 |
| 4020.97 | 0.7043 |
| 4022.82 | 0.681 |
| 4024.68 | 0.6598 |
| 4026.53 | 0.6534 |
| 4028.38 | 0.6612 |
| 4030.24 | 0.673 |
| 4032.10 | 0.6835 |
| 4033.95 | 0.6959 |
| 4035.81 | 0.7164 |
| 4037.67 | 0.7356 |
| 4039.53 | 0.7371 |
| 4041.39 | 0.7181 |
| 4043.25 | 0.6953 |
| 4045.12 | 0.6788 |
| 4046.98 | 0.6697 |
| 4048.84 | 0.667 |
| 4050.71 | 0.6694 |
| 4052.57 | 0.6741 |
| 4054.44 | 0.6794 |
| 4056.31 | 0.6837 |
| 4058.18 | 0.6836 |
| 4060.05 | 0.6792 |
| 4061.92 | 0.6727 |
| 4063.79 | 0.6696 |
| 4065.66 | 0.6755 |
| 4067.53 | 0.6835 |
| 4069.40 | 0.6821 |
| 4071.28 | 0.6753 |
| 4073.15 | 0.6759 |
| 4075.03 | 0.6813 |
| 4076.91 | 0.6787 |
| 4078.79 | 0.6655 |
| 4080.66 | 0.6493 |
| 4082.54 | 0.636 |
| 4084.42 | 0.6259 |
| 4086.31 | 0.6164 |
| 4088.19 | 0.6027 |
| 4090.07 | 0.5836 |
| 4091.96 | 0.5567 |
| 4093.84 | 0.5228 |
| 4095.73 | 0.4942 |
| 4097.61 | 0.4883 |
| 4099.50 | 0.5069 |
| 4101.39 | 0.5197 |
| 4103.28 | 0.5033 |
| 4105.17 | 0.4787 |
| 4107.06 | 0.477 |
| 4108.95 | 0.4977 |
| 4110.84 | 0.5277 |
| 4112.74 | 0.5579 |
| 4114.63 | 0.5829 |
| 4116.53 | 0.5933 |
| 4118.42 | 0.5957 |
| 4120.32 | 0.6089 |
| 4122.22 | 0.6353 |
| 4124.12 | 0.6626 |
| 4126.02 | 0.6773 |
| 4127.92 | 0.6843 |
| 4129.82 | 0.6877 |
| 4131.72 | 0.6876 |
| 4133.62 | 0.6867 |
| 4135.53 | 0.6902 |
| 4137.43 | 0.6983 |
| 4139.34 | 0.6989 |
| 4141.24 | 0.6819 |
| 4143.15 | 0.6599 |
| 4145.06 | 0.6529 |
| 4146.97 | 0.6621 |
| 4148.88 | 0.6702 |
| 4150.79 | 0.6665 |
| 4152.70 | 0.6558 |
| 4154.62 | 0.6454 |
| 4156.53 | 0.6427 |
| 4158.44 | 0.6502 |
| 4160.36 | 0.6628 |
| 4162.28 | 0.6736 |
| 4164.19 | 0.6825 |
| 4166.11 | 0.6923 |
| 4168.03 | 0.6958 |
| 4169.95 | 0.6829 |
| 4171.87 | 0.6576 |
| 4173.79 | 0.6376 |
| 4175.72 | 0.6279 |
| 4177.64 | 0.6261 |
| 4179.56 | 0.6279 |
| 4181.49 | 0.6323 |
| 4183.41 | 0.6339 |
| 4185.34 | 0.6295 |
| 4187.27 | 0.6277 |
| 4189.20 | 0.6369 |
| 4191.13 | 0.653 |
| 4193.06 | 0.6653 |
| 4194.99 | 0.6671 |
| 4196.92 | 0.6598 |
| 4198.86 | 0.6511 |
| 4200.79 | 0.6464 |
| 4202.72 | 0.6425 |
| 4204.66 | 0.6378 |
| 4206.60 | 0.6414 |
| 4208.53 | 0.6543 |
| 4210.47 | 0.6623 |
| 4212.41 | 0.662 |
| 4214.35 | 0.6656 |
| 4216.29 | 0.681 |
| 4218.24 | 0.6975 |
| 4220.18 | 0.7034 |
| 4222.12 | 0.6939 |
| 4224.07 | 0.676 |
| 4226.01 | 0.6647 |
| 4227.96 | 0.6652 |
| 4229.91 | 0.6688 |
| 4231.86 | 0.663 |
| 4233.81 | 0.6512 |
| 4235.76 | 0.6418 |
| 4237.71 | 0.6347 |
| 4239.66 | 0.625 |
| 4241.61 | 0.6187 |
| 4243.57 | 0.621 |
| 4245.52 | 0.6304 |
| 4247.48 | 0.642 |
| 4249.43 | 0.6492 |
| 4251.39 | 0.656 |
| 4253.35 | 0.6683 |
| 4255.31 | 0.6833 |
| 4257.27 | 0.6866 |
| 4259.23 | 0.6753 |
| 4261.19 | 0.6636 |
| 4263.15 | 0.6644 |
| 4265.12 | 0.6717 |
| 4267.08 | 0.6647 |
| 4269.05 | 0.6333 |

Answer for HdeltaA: 7.2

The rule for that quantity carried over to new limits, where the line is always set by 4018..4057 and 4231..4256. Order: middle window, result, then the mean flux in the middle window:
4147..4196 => 0.4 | 0.654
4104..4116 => 2.7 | 0.523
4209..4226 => -0.7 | 0.679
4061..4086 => 0.5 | 0.666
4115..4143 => 0.3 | 0.662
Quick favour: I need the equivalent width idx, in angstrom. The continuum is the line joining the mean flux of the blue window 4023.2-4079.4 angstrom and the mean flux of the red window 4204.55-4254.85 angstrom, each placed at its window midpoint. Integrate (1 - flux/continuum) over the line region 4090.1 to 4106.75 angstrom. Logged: 4.0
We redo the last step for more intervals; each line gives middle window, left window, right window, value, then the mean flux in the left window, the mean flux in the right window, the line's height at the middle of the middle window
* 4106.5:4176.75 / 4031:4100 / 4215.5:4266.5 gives 1.14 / 0.652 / 0.661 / 0.656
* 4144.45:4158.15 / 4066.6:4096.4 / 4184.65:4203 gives -0.33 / 0.628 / 0.649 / 0.641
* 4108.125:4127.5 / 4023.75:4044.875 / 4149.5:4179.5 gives 2.14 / 0.693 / 0.659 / 0.671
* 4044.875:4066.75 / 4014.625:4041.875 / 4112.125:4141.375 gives 0.31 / 0.697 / 0.652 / 0.685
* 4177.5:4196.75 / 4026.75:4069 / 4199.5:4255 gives 0.62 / 0.686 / 0.656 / 0.663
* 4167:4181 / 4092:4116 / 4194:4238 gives -0.99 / 0.516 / 0.663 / 0.608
